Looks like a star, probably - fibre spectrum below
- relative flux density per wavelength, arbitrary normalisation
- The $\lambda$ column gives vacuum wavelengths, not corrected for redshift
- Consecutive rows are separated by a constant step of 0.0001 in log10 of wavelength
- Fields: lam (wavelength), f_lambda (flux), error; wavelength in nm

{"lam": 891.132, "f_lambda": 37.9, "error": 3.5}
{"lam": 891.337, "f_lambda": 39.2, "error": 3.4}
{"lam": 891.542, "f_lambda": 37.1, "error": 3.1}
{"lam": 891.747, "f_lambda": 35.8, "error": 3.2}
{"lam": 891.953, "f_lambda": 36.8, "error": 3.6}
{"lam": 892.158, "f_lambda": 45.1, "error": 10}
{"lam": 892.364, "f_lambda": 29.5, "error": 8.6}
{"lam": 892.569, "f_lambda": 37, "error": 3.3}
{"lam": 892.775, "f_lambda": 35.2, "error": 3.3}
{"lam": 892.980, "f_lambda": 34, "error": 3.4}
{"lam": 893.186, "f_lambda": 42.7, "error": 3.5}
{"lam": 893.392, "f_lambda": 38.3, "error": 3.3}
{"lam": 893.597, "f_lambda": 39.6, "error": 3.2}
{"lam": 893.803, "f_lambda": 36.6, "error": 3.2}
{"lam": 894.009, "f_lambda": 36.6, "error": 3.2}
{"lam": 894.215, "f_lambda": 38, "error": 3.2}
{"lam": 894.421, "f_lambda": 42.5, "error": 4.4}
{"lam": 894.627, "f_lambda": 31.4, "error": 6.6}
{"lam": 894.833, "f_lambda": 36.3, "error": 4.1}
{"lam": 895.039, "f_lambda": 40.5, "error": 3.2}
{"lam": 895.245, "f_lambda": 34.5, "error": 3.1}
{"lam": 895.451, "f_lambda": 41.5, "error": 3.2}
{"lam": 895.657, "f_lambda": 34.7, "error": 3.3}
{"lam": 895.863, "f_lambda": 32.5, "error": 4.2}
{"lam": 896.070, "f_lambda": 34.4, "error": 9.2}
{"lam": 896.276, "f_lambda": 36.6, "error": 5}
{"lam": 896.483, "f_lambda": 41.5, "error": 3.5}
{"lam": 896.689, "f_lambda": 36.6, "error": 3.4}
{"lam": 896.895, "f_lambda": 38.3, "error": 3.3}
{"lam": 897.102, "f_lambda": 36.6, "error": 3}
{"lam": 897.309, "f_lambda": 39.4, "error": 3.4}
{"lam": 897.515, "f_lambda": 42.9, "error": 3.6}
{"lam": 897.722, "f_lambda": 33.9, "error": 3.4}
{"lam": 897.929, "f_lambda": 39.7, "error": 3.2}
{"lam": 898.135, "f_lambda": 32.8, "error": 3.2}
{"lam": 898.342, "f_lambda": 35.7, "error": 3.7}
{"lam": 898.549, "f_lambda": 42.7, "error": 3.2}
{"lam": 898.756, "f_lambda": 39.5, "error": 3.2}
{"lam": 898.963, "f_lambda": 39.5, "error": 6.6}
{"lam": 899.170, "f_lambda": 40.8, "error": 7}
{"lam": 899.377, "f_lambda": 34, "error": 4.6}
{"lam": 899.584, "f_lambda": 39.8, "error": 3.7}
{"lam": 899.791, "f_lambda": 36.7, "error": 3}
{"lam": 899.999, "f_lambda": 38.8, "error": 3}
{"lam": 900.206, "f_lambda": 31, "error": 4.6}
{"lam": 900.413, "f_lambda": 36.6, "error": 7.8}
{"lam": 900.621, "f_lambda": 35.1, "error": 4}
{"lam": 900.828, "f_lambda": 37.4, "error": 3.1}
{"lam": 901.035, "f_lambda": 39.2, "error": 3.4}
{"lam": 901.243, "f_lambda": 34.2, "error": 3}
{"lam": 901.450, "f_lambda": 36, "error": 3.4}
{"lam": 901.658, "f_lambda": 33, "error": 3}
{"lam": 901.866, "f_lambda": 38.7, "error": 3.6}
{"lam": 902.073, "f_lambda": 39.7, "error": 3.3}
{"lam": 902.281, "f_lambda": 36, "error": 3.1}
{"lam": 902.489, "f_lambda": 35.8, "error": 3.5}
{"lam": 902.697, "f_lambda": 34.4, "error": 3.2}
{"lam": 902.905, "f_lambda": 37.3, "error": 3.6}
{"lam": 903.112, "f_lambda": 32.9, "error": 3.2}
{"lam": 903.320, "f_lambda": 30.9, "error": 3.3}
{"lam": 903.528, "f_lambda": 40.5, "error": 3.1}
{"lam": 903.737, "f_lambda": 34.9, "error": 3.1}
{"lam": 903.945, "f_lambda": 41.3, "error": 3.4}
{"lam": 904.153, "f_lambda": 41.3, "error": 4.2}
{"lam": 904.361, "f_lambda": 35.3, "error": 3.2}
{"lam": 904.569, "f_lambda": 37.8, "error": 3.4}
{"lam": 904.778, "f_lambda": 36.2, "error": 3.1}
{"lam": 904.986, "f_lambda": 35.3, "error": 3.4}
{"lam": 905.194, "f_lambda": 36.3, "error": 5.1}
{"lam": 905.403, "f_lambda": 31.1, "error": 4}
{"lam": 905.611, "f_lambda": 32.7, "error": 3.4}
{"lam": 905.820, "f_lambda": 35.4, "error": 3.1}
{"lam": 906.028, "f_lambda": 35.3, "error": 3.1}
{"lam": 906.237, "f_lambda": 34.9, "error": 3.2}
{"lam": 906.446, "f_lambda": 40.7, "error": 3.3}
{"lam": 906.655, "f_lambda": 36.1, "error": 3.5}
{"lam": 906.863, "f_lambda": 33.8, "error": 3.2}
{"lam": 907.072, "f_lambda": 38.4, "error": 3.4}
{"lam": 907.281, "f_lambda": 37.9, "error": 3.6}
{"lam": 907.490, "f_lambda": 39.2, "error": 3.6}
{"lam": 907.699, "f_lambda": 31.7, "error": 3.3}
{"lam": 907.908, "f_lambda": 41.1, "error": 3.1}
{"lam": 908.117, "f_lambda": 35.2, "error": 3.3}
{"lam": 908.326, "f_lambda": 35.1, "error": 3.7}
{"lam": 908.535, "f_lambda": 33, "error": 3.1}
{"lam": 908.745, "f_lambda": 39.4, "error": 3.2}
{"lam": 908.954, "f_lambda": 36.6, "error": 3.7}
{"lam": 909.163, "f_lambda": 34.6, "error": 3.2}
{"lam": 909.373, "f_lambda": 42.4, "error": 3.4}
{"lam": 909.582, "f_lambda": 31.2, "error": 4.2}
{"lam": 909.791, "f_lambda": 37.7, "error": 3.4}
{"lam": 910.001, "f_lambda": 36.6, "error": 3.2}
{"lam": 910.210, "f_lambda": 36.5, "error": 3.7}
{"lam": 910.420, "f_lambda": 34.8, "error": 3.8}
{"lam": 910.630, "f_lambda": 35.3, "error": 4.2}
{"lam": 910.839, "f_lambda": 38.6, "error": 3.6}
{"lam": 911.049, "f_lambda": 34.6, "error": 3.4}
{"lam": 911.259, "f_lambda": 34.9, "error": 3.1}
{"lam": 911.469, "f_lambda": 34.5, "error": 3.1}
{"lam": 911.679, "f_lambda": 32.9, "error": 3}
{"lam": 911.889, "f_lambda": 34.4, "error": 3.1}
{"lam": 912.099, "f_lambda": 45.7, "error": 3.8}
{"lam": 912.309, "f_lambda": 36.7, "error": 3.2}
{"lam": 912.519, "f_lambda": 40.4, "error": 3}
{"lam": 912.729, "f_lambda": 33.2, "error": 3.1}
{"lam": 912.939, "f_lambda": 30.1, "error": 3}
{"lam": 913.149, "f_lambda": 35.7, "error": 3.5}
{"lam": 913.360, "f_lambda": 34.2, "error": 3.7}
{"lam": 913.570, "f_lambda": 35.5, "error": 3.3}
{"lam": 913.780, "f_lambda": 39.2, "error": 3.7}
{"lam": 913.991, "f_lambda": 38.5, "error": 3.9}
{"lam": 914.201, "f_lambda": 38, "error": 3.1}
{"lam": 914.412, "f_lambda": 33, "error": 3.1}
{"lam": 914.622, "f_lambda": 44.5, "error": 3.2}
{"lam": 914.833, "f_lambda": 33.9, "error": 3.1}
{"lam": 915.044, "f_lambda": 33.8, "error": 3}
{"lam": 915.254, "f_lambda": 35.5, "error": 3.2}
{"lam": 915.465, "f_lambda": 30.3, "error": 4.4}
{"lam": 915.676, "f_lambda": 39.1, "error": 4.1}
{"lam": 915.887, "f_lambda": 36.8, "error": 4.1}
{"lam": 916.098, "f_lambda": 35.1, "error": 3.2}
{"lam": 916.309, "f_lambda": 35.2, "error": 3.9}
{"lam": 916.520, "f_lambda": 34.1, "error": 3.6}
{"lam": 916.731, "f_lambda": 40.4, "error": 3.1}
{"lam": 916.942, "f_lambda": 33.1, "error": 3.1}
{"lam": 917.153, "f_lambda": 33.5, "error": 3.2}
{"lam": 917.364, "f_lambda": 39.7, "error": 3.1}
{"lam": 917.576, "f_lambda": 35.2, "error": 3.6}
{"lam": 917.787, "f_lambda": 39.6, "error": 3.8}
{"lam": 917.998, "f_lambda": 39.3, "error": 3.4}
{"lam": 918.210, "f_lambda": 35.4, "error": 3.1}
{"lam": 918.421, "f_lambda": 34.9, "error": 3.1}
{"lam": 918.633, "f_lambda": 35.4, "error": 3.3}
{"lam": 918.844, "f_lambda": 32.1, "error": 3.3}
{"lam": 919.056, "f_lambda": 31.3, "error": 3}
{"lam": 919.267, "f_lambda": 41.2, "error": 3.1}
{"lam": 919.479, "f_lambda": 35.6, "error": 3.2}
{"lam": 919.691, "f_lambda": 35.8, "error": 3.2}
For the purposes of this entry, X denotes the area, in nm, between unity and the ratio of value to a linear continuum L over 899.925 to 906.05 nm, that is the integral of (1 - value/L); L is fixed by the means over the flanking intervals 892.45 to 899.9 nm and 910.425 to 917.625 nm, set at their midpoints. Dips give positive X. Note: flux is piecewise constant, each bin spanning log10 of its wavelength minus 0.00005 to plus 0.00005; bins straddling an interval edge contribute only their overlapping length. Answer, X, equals 0.162 nm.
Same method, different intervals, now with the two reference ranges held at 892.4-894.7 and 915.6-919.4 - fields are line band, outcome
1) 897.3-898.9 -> -0.05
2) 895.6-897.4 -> 0.02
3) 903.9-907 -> 0.05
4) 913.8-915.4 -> -0.02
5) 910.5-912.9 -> 0.01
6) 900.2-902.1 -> 0.04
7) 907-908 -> -0.03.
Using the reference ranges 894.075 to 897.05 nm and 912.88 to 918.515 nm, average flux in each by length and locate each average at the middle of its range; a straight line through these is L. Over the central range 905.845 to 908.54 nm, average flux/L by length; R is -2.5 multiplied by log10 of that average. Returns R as 0.00 mag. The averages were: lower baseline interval 37.1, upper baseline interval 36.1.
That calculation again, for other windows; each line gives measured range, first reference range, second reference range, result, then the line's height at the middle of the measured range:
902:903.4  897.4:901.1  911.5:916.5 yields 0.06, 37.2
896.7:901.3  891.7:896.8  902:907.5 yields -0.02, 36.8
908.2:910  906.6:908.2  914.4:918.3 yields 0.01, 36.6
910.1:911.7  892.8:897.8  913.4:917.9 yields 0.04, 36.6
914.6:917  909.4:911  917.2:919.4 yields 0.02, 36.3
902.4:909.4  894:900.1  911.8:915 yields 0.03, 37.2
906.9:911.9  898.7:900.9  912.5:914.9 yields 0.01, 36.5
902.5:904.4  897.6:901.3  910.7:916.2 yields 0.01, 36.8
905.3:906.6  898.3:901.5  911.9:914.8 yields 0.07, 37.3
